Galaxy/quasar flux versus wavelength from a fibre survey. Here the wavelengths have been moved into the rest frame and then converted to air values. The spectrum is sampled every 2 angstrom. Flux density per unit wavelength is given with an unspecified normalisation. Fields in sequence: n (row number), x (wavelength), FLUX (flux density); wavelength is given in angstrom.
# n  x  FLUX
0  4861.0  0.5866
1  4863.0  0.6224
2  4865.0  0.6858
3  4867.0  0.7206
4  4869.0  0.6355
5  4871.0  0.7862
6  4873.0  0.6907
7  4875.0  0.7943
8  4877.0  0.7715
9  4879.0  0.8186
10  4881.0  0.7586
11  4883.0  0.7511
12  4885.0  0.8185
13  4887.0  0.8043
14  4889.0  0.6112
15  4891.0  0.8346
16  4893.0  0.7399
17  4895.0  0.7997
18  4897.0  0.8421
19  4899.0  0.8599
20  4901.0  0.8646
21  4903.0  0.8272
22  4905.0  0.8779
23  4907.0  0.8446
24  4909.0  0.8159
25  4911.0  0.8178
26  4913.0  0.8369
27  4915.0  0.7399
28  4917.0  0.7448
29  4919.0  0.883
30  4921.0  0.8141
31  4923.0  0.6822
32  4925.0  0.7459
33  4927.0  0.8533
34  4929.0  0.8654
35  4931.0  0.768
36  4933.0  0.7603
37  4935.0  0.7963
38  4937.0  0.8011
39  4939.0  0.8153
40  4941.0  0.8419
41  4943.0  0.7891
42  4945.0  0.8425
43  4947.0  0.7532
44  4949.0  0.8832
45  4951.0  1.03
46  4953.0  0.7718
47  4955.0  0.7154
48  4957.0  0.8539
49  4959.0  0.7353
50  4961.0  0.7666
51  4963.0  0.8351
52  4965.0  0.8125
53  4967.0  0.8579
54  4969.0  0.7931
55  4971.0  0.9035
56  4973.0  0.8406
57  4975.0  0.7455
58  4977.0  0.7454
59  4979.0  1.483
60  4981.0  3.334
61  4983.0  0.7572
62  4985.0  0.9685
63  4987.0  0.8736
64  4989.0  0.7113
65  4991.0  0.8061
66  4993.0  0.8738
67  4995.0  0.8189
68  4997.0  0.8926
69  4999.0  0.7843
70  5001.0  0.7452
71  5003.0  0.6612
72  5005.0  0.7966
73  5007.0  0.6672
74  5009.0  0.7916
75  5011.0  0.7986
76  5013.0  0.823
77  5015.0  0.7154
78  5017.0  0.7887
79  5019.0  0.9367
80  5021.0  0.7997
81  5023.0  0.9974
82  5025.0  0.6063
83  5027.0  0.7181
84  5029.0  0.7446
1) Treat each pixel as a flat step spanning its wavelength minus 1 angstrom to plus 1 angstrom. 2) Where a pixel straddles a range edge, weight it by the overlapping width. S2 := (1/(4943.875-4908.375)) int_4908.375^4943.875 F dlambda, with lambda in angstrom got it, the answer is 0.798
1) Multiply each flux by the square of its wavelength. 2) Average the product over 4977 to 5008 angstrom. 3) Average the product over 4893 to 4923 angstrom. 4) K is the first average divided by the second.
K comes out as 1.3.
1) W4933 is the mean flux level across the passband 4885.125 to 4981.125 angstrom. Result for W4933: 0.852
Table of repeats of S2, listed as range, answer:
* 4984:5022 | 0.803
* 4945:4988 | 0.971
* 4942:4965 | 0.816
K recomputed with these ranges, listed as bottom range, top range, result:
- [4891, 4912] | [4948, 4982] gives 1.25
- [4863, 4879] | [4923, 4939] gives 1.12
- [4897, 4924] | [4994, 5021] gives 1.00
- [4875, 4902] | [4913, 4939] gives 1.02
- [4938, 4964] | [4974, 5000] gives 1.32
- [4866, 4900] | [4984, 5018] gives 1.09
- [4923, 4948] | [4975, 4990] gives 1.57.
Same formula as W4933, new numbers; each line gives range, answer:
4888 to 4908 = 0.81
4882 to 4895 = 0.763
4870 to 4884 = 0.767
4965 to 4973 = 0.845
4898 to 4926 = 0.811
